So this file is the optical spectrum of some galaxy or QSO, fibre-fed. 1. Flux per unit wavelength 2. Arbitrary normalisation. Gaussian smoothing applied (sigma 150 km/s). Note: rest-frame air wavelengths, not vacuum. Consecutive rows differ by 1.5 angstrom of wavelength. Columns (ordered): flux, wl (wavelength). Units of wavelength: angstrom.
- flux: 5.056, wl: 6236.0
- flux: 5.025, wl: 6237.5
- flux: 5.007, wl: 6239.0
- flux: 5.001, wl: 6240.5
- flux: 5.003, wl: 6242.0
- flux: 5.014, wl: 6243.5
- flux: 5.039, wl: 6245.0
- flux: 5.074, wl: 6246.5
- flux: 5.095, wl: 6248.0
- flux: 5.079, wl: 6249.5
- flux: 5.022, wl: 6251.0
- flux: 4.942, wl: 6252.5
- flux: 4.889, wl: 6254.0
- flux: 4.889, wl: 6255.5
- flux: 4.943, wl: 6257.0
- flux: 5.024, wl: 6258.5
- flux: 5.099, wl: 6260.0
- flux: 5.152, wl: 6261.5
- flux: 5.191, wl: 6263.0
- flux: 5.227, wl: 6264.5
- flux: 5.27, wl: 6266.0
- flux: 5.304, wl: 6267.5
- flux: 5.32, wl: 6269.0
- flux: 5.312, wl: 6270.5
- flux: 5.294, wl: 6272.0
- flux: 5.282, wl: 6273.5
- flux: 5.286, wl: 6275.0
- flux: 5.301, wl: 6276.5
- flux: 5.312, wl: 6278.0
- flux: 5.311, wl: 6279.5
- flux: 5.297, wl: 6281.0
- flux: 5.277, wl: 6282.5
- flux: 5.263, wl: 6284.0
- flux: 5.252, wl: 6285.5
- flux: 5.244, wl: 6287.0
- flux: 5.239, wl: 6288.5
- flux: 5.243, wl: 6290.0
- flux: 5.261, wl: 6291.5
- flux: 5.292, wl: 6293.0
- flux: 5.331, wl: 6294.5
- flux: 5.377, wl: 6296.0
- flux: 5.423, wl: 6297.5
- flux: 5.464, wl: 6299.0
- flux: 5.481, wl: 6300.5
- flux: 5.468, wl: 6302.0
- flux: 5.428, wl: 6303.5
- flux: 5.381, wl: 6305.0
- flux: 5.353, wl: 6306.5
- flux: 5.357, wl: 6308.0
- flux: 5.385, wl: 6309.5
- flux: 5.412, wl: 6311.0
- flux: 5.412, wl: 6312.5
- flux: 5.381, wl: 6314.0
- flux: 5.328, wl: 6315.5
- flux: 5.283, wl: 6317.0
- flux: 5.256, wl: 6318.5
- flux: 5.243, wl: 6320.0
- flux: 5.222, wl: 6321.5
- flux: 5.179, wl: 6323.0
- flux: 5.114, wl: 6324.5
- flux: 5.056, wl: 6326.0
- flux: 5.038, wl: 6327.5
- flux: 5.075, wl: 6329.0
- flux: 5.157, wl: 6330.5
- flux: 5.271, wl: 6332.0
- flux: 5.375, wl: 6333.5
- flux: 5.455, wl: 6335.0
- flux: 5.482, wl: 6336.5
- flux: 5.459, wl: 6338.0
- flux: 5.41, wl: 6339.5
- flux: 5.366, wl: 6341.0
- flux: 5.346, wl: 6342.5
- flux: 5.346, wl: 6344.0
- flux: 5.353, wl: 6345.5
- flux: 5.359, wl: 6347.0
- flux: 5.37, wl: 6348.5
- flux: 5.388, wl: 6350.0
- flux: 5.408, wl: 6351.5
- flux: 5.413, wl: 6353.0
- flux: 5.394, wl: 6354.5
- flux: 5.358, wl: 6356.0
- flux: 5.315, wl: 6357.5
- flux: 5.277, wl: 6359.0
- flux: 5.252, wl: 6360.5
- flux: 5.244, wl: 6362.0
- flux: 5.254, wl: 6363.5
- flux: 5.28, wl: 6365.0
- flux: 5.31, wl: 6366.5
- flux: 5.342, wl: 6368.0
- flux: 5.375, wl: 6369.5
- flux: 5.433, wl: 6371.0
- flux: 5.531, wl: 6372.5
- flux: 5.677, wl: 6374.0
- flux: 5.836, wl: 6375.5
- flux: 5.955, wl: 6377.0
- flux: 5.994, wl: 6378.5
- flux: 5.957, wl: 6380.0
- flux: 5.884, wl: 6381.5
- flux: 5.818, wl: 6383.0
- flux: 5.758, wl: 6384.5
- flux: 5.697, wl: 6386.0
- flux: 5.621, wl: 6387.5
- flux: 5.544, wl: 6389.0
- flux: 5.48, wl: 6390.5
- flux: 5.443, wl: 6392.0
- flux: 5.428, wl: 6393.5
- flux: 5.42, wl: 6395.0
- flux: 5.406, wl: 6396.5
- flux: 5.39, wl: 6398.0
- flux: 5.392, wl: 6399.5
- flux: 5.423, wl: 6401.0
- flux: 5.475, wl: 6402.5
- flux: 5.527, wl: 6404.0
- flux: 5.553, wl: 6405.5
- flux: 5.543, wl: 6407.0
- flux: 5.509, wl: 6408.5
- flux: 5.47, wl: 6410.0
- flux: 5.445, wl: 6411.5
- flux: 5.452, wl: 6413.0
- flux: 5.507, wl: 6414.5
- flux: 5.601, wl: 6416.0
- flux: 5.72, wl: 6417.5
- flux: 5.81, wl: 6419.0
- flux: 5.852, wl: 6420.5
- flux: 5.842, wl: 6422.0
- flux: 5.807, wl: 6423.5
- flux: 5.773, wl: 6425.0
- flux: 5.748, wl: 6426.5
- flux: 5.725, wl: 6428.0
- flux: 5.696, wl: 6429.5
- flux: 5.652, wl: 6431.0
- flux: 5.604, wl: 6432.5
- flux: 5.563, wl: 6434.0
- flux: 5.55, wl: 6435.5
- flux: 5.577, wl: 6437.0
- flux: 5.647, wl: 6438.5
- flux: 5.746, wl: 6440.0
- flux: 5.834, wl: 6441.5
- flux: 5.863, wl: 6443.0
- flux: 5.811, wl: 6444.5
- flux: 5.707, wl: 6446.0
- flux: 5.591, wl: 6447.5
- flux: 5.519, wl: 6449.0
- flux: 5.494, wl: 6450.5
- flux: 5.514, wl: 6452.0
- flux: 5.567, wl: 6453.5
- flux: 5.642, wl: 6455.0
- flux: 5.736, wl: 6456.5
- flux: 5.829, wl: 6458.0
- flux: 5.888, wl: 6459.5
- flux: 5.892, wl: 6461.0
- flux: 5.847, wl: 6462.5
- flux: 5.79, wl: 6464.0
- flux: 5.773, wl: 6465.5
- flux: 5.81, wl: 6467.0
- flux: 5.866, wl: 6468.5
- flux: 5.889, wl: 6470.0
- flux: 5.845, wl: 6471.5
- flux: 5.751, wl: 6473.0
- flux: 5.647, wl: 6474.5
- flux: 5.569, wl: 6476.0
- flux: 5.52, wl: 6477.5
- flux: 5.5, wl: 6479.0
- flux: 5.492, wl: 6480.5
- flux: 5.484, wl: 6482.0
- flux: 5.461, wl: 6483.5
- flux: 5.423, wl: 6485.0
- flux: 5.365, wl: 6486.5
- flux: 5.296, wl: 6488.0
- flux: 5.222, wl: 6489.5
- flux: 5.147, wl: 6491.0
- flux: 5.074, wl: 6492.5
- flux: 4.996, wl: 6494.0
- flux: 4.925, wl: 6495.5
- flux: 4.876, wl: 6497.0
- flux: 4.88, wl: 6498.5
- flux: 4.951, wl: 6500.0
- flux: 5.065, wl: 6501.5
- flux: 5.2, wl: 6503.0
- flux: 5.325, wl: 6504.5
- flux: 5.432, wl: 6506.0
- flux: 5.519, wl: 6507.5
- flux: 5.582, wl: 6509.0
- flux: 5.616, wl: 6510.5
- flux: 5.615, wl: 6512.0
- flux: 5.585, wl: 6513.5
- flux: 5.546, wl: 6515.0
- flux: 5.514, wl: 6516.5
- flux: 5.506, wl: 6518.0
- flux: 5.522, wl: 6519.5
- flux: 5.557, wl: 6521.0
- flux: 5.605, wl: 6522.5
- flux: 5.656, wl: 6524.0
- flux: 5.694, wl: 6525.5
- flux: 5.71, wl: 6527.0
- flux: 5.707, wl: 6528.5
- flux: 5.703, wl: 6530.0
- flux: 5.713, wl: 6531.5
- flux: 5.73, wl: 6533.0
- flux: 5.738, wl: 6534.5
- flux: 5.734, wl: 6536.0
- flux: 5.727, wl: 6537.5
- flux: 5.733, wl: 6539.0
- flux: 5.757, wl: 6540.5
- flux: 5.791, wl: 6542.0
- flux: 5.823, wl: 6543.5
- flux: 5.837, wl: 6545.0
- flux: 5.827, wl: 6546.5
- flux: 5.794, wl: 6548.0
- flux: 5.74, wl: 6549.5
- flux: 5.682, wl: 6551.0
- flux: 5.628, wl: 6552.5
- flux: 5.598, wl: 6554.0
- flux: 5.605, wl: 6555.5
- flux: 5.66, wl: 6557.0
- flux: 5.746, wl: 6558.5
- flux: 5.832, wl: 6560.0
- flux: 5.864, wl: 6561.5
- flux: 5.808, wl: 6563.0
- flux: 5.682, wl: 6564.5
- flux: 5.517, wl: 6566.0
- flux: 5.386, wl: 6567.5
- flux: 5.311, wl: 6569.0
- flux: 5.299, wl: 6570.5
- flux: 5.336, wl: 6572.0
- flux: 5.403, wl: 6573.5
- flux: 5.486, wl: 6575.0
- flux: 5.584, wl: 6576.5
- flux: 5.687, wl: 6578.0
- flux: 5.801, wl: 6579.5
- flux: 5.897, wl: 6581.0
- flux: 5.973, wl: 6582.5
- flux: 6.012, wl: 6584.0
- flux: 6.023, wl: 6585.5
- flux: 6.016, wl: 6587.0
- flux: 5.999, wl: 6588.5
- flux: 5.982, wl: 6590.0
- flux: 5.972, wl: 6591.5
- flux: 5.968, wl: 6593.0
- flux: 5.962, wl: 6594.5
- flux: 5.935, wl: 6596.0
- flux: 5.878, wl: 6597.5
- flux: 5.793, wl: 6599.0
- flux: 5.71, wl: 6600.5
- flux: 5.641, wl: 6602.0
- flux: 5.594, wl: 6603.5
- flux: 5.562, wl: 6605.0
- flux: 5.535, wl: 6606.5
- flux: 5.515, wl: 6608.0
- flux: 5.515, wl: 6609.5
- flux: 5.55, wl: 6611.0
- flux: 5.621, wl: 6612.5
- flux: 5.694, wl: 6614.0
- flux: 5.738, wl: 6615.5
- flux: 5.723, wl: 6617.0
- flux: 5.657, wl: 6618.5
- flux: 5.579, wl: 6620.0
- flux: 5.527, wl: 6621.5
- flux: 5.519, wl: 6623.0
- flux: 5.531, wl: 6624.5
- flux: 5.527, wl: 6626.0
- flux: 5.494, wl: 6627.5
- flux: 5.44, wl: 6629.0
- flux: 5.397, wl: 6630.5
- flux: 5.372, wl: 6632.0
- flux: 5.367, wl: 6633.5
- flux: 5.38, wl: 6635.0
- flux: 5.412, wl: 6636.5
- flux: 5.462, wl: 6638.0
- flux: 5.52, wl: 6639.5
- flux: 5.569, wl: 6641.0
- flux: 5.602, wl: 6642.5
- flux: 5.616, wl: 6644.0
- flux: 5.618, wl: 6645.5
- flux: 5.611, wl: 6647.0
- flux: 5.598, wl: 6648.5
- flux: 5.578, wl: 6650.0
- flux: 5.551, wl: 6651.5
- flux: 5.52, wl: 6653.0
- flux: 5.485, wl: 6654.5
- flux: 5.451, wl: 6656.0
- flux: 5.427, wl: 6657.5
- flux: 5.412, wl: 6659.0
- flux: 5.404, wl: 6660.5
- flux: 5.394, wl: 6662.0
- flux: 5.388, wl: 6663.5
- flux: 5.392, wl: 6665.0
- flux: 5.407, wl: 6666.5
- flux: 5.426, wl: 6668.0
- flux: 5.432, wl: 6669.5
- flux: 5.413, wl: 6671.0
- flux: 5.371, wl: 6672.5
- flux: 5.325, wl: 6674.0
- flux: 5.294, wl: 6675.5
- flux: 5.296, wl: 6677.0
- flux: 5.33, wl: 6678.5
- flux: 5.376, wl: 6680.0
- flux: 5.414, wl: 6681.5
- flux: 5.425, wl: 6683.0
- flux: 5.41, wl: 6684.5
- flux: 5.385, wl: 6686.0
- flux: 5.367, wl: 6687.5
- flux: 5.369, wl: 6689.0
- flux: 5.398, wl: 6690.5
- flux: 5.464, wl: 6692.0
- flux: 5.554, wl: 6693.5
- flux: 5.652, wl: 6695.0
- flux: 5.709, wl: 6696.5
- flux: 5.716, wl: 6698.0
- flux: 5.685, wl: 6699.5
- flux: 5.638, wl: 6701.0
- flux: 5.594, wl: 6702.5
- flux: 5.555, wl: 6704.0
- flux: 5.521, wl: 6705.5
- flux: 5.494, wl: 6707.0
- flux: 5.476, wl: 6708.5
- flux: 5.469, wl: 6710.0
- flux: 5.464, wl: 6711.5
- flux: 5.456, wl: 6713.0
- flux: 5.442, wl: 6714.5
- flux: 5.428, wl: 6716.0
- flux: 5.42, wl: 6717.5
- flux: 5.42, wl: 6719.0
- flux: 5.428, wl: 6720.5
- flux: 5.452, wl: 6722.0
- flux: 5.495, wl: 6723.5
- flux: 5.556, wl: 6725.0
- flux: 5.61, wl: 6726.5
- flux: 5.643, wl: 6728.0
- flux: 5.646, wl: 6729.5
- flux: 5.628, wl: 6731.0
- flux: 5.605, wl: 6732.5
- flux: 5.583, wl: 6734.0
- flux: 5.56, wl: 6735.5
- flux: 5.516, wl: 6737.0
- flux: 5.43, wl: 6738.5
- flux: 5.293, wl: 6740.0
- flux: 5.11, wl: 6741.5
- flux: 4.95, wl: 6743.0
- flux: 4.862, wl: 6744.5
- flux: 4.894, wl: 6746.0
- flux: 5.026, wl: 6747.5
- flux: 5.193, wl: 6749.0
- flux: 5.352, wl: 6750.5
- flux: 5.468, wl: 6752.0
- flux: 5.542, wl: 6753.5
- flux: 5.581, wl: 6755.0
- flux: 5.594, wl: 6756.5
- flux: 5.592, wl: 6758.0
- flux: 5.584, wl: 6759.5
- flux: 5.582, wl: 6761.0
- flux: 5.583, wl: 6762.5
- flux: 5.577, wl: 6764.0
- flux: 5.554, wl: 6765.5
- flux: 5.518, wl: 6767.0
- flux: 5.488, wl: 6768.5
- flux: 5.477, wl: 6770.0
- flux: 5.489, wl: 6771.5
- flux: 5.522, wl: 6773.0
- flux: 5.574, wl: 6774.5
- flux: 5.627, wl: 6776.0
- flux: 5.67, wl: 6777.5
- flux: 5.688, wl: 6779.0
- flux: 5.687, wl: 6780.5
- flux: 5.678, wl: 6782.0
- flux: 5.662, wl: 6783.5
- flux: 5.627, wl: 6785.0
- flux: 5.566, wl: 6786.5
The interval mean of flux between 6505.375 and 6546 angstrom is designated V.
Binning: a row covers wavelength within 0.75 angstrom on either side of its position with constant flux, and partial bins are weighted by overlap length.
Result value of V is 5.66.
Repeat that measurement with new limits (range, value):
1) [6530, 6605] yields 5.74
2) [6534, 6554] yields 5.75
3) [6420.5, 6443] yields 5.71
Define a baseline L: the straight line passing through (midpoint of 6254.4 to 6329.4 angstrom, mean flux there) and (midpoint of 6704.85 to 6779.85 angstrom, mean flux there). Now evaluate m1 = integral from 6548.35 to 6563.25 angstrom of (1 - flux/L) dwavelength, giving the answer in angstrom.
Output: -0.92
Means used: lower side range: 5.27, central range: 5.72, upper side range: 5.46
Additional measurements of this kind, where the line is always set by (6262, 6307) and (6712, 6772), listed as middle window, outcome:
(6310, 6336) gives 0.3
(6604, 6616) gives -0.4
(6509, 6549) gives -2.2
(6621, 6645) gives -0.3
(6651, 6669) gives -0.1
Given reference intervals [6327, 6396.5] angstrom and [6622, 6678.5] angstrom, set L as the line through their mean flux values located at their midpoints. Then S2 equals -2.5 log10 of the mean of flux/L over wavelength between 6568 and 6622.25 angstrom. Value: -0.05 mag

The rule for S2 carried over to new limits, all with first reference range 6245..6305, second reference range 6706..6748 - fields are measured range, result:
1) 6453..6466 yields -0.09 mag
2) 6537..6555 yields -0.08 mag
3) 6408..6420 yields -0.06 mag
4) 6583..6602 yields -0.11 mag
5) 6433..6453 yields -0.07 mag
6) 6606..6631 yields -0.04 mag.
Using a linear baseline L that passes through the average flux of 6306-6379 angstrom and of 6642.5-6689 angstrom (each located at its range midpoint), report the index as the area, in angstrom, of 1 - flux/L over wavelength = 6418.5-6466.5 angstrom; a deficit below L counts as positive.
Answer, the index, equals -2.93 angstrom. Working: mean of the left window 5.36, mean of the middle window 5.72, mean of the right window 5.44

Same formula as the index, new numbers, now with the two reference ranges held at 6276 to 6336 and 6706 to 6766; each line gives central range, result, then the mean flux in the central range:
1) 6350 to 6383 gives -1.14 angstrom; 5.5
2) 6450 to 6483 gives -2.13 angstrom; 5.7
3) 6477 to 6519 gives 0.29 angstrom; 5.33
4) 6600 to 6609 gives -0.32 angstrom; 5.59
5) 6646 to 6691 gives -0.05 angstrom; 5.42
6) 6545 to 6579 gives -1.49 angstrom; 5.62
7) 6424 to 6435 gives -0.70 angstrom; 5.68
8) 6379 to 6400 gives -1.06 angstrom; 5.6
